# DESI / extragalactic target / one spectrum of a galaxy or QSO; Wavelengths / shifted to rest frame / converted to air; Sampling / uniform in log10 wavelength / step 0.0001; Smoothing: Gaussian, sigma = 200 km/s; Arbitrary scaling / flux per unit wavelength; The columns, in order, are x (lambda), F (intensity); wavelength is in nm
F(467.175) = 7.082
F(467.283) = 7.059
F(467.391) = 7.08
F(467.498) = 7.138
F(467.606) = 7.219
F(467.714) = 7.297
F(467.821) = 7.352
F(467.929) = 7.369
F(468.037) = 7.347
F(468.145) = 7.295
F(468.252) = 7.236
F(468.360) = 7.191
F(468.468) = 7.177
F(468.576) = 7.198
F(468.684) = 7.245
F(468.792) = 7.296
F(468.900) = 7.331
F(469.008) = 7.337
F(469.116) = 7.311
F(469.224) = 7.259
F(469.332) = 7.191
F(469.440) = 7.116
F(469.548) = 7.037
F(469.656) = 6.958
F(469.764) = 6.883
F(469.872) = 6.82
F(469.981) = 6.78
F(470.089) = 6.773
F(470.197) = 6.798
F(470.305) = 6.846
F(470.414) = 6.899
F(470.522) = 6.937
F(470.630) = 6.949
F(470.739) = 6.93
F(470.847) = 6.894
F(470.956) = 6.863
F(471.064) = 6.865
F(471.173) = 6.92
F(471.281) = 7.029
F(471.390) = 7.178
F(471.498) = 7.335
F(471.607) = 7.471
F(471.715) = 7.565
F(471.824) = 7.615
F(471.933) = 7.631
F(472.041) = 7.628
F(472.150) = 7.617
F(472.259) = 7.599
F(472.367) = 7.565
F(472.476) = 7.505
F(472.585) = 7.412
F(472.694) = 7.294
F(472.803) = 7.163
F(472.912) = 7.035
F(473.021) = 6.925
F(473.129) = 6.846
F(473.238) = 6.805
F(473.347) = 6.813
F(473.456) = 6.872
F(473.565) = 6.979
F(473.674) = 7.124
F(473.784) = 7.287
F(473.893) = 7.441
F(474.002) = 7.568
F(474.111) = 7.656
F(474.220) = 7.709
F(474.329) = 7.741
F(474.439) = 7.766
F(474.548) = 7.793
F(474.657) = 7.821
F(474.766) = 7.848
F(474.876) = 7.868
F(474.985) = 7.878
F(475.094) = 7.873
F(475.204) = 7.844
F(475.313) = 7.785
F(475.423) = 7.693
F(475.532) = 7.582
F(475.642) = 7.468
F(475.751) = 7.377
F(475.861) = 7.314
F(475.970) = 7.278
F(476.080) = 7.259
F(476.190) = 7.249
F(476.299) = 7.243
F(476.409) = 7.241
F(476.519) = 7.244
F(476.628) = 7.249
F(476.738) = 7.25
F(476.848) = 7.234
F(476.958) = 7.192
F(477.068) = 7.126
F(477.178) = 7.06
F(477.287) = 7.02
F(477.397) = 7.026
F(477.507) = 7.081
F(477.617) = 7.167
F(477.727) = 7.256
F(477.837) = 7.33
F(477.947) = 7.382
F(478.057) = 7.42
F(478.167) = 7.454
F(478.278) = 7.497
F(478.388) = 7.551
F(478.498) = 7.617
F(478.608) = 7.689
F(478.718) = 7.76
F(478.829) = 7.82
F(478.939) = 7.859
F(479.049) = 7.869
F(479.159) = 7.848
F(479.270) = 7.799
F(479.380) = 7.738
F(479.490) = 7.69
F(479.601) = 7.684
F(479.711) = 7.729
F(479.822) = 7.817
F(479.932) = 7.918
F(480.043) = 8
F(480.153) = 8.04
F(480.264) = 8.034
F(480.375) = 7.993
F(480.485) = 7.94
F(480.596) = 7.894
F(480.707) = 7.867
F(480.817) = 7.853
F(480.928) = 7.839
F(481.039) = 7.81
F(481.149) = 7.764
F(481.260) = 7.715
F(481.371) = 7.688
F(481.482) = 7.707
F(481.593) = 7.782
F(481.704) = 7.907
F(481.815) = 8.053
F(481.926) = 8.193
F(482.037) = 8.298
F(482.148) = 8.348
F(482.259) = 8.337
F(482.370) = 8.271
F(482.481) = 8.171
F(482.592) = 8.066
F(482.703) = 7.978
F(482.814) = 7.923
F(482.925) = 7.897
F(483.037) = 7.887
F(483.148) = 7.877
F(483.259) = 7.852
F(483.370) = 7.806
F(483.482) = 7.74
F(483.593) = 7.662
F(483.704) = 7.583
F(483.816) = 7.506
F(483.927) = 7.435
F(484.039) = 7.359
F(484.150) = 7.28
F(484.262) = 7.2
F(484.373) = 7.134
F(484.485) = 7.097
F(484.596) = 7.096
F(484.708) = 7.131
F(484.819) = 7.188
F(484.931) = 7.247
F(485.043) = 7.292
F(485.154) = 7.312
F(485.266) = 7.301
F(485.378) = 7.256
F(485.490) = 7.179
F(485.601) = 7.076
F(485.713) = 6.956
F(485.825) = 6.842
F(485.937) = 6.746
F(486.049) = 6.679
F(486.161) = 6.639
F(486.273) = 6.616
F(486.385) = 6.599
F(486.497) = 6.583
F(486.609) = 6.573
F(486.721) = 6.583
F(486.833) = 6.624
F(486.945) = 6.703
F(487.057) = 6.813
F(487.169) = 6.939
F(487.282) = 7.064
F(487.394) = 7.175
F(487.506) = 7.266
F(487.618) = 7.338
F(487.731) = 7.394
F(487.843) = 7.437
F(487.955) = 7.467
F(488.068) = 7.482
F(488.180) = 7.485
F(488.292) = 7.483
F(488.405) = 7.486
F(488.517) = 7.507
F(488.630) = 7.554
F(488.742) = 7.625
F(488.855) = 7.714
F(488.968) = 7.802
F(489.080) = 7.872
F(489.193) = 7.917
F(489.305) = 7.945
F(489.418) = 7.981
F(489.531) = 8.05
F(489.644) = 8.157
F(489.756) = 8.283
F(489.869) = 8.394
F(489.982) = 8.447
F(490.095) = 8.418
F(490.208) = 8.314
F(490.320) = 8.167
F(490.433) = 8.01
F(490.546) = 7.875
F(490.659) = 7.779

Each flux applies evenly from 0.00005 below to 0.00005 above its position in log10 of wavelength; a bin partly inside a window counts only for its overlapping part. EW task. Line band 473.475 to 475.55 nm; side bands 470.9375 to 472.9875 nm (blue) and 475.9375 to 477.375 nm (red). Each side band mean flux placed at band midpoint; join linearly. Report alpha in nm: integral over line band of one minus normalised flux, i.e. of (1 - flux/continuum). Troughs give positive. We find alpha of -0.11 nm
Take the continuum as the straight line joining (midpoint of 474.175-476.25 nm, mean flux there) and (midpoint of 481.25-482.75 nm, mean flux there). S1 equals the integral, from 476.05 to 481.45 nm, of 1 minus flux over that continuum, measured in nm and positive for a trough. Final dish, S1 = 0.19 nm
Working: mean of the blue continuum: 7.64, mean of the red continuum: 8.05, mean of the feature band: 7.57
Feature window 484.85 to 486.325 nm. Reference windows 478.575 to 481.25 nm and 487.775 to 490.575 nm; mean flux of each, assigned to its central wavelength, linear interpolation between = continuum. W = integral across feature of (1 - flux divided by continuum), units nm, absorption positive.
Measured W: 0.16 nm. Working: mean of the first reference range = 7.84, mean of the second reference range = 7.88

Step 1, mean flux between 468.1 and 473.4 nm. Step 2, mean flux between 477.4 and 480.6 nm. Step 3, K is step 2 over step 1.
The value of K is 1.07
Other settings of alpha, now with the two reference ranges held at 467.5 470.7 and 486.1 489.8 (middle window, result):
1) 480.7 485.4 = -0.27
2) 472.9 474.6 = -0.03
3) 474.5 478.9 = -0.15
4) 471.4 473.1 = -0.06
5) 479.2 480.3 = -0.09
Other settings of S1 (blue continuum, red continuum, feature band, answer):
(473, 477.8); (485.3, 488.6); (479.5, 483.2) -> -0.38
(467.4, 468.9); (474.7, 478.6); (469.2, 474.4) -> 0.11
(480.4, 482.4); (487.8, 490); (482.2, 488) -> 0.43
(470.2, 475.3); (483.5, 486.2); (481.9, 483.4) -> -0.18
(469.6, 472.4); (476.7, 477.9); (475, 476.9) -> -0.07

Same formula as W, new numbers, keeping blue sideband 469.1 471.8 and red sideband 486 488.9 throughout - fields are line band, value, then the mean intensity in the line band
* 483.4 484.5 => -0.051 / 7.42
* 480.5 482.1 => -0.183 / 7.88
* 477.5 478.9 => -0.083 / 7.48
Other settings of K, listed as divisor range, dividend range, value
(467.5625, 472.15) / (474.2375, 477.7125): 1.04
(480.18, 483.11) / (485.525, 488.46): 0.88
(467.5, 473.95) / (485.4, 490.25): 1.03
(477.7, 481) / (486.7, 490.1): 0.98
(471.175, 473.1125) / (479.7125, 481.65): 1.07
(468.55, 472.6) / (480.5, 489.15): 1.04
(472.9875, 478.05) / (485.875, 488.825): 0.96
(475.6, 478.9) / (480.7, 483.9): 1.08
